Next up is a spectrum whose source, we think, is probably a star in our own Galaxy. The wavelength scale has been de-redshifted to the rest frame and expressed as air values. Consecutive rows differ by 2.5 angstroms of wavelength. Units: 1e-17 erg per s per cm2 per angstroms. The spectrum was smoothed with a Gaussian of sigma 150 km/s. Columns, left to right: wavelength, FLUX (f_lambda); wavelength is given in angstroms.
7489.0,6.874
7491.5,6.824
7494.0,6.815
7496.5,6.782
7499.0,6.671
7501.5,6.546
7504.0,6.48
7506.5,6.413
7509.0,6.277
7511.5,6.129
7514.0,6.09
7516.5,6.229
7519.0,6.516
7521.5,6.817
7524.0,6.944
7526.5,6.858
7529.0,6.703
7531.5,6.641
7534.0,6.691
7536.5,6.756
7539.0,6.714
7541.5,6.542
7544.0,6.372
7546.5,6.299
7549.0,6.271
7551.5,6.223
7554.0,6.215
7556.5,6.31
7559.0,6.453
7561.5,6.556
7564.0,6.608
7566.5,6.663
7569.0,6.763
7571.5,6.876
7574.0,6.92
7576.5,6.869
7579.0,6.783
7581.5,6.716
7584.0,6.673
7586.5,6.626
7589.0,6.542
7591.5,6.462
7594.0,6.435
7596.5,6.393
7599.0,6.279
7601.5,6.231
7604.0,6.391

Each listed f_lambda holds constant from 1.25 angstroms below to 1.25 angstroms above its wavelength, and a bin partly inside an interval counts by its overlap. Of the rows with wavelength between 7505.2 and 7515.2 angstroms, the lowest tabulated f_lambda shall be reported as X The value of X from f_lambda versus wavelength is 6.09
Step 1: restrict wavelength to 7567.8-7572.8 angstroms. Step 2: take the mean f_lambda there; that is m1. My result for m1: 6.82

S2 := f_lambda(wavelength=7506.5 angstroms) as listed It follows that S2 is 6.413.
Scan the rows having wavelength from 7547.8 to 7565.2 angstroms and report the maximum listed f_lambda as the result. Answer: 6.608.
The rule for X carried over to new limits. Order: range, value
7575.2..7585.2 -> 6.673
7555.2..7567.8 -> 6.31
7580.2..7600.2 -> 6.279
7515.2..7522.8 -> 6.229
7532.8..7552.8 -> 6.223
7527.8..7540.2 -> 6.641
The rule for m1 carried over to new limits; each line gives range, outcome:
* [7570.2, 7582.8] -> 6.83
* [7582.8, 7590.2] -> 6.61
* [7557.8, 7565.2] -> 6.54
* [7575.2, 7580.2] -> 6.83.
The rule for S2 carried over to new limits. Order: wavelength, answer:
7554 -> 6.215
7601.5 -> 6.231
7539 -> 6.714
